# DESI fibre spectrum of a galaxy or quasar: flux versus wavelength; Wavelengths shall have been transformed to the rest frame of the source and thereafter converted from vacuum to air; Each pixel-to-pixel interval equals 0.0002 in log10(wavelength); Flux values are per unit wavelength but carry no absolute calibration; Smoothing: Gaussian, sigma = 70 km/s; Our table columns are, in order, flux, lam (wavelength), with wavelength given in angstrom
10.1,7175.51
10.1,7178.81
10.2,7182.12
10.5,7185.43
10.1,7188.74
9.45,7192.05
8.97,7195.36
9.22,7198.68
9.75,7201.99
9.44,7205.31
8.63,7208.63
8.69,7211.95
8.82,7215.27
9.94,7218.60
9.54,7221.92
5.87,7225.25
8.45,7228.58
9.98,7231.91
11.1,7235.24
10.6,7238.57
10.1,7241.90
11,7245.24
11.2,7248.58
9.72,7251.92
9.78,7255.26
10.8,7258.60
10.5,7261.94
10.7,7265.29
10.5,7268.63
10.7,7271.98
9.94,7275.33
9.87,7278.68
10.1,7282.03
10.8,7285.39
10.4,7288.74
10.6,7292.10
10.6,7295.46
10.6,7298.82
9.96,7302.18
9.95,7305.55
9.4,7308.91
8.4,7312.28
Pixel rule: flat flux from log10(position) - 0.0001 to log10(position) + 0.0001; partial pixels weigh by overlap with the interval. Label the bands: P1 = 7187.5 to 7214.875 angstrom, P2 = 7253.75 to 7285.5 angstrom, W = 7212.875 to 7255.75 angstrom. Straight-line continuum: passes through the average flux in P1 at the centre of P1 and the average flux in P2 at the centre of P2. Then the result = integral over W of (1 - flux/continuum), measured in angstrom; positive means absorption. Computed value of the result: 0.5 angstrom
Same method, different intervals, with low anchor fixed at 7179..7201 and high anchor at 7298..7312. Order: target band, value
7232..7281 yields -3.4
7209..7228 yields 2.3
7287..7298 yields -0.9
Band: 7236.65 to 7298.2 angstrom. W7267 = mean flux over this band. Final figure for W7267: 10.4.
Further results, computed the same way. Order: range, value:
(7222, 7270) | 10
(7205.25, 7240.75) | 9.19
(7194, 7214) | 9.11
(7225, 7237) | 9.22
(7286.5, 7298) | 10.6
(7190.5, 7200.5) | 9.22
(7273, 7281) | 9.99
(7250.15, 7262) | 10.2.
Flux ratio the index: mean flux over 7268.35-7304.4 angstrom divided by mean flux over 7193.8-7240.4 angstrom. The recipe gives 1.12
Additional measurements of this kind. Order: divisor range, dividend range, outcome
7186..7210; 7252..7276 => 1.10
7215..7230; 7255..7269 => 1.24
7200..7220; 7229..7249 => 1.14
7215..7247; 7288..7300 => 1.10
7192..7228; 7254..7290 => 1.17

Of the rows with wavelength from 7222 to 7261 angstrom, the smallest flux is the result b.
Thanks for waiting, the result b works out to 5.87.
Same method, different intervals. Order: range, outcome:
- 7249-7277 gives 9.72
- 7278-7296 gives 9.87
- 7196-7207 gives 9.22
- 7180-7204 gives 8.97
